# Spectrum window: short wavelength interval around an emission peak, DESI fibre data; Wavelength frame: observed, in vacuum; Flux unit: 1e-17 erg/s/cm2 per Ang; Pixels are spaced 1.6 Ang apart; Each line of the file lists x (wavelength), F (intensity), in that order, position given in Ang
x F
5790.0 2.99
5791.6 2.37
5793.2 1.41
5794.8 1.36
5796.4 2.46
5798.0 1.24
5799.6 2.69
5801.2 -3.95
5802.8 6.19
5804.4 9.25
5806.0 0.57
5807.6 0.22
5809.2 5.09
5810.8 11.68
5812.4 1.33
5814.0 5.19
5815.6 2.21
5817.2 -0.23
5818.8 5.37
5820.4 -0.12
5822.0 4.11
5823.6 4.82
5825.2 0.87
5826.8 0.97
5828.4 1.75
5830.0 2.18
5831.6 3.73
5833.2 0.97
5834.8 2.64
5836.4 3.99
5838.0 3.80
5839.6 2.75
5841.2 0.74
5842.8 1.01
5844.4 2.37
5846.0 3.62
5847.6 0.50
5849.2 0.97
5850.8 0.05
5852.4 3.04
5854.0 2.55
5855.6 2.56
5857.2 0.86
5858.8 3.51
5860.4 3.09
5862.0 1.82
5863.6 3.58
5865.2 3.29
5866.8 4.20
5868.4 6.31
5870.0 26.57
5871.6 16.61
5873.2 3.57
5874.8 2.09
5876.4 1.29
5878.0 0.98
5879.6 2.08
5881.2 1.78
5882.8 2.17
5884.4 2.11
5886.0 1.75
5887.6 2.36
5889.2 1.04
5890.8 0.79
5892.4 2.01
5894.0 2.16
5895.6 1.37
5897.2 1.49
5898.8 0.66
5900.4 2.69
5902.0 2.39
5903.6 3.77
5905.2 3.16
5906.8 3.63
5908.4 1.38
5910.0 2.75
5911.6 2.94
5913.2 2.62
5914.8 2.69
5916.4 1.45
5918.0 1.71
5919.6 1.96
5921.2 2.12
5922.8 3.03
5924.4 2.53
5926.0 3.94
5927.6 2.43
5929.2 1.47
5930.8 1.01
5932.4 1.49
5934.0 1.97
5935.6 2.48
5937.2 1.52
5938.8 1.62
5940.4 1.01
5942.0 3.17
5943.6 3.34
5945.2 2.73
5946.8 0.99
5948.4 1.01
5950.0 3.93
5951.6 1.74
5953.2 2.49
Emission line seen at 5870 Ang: H-beta 4861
